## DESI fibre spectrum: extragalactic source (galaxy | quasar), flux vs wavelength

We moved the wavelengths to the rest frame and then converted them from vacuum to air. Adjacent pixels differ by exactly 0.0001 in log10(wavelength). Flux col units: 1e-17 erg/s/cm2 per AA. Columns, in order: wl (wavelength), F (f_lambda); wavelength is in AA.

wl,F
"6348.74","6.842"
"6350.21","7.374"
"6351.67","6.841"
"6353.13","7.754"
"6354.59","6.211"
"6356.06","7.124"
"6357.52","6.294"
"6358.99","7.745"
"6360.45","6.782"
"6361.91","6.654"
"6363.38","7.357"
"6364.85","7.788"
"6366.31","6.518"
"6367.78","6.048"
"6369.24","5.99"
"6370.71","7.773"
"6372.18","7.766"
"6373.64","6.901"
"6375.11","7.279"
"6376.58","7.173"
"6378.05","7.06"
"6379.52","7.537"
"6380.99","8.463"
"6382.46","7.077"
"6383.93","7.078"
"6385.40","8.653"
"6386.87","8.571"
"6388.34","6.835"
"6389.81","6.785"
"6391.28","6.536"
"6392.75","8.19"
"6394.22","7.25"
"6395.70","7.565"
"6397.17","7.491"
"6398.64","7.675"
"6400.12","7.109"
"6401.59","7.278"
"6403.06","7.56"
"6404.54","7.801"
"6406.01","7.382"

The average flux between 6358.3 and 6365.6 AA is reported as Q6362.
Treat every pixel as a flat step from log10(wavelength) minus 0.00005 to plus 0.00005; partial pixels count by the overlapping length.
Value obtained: 7.27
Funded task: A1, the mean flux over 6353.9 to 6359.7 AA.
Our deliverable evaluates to 6.83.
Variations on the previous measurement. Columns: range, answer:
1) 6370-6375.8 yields 7.43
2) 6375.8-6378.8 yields 7.11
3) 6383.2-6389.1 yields 7.78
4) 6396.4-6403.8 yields 7.43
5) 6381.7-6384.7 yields 7.11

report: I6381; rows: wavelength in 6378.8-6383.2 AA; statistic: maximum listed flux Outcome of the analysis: 8.463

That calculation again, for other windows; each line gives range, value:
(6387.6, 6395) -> 8.19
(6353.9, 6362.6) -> 7.745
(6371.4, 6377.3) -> 7.766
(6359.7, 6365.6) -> 7.788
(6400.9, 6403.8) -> 7.56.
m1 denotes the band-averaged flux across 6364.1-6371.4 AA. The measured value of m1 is 6.82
